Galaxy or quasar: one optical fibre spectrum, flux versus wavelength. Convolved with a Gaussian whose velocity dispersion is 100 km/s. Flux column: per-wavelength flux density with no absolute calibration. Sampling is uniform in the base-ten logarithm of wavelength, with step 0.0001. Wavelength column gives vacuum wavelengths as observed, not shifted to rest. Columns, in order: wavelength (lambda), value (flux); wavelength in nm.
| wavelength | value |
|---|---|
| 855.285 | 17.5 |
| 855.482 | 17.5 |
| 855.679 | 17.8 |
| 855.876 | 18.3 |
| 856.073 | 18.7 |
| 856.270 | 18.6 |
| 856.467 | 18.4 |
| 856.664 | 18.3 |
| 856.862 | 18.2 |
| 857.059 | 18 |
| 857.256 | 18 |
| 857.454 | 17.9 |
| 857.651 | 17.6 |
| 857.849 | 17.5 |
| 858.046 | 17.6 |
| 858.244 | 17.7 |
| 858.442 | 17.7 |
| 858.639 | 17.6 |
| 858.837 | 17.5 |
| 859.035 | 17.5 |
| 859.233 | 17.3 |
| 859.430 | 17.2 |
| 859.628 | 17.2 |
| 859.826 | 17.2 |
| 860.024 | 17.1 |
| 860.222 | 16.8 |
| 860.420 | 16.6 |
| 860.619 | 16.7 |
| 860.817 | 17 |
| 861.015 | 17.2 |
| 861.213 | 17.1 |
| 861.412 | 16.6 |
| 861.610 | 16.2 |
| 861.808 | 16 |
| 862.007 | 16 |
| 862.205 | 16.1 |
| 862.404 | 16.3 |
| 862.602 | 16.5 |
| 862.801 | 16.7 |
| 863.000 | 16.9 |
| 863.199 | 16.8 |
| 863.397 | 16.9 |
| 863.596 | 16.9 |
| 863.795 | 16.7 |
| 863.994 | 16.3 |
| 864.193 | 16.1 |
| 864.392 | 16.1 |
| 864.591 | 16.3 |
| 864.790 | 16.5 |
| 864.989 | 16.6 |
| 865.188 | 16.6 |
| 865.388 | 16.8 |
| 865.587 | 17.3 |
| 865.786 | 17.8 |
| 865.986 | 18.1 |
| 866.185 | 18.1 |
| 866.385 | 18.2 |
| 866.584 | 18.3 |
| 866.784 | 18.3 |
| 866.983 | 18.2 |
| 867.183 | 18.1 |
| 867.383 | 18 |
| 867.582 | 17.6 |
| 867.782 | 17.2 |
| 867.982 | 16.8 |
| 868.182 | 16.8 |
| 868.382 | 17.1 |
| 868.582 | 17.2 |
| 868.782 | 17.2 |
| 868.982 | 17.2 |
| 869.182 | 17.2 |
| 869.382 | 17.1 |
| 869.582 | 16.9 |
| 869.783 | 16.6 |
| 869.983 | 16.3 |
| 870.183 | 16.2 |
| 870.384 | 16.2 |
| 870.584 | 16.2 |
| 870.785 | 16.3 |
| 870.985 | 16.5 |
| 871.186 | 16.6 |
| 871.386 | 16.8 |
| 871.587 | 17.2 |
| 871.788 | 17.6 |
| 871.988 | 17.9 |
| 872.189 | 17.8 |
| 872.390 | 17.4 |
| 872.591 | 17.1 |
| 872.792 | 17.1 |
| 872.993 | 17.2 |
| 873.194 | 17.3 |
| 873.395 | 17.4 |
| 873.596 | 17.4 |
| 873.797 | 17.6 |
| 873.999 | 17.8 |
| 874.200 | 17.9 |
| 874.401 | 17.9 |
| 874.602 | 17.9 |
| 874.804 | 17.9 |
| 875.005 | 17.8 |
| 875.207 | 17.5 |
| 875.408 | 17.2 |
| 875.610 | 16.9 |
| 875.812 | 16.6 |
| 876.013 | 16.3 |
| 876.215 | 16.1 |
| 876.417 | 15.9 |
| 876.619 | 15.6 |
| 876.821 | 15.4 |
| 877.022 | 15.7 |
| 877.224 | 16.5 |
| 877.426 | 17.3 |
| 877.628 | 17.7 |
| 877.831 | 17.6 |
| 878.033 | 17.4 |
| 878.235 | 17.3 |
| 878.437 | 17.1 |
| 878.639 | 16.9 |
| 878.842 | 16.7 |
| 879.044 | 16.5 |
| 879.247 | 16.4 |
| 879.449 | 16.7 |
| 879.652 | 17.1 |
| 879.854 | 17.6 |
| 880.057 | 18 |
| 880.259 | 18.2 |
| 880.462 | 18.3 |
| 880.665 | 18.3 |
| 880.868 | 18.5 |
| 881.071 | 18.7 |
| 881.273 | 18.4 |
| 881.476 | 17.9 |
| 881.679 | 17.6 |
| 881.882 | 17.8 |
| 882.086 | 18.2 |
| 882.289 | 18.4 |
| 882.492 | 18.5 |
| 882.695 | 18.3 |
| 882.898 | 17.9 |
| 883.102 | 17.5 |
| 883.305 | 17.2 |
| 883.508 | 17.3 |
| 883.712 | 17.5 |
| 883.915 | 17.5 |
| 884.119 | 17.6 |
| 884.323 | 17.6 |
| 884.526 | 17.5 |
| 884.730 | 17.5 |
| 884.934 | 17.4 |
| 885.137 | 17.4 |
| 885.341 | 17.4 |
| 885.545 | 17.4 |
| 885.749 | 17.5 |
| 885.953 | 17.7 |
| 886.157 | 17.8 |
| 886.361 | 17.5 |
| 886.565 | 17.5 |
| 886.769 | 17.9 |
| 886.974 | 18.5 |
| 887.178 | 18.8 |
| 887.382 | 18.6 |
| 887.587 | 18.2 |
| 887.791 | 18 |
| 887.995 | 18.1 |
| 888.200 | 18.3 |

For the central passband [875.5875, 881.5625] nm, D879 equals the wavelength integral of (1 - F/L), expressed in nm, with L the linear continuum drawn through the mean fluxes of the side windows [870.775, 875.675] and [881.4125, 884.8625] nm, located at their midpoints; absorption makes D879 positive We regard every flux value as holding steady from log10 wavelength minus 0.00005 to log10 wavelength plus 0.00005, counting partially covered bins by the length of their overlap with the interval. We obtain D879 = 0.16 nm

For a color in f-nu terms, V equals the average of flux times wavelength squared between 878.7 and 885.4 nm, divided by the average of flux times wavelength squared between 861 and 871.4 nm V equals 1.08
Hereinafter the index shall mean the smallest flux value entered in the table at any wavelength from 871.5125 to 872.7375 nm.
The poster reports 17.1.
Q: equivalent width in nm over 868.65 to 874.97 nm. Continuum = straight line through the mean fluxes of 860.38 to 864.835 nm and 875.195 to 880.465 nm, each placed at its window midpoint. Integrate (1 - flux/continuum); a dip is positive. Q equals -0.16 nm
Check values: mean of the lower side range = 16.5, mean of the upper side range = 16.9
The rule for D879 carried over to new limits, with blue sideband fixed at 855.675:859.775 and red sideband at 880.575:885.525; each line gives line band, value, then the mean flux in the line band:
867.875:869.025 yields 0.05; 17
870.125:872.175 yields 0.12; 16.8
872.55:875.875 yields 0.07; 17.5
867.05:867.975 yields 0.01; 17.6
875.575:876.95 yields 0.14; 16.1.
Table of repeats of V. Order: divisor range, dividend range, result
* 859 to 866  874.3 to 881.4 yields 1.06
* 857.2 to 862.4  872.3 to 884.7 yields 1.06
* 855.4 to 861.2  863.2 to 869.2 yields 1.00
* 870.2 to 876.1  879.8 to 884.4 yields 1.06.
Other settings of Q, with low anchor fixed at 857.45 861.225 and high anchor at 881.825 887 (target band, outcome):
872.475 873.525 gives 0.02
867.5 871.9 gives 0.15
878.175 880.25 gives 0.06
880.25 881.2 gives -0.04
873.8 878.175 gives 0.14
